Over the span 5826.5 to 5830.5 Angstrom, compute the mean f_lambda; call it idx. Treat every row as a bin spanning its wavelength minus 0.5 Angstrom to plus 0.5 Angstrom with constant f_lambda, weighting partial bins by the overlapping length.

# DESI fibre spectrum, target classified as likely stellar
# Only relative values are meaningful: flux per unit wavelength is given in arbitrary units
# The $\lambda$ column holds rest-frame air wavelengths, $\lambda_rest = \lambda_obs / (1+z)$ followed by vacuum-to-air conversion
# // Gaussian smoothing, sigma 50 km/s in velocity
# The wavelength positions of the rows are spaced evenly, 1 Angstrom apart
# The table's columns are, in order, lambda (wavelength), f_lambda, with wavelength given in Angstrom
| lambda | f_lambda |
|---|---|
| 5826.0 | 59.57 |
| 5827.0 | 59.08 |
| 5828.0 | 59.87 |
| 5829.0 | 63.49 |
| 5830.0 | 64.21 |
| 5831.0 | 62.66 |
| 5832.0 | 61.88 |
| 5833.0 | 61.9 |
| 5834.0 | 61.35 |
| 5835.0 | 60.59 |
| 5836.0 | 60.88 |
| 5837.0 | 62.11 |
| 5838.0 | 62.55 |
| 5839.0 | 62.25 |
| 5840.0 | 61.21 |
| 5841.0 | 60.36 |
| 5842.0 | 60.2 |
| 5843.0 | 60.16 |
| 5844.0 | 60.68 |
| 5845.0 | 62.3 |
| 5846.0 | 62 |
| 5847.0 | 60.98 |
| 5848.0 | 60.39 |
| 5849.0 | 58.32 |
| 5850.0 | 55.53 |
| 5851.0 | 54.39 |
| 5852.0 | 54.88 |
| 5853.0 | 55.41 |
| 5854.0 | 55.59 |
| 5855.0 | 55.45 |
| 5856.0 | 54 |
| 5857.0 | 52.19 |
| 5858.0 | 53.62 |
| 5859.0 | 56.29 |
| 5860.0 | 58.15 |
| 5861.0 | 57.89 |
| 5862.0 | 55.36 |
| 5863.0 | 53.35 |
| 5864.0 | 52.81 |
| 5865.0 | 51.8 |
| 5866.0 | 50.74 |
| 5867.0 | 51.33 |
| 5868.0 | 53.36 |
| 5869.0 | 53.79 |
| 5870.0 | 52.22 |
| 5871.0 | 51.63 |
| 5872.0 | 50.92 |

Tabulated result 61.7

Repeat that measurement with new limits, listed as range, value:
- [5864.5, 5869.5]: 52.2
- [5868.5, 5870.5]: 53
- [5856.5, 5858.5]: 52.9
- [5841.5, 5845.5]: 60.8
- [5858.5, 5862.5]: 56.9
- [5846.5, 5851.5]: 57.9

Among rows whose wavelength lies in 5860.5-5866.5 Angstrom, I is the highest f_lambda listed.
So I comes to 57.89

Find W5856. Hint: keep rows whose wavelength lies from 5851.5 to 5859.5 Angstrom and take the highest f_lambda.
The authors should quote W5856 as 56.29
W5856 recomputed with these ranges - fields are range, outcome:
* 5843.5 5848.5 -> 62.3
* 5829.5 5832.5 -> 64.21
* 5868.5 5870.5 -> 53.79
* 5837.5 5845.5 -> 62.55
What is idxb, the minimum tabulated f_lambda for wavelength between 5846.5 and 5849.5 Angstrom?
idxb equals 58.32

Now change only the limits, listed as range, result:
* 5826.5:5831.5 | 59.08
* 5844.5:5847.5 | 60.98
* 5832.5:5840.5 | 60.59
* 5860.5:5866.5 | 50.74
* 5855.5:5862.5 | 52.19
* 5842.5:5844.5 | 60.16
